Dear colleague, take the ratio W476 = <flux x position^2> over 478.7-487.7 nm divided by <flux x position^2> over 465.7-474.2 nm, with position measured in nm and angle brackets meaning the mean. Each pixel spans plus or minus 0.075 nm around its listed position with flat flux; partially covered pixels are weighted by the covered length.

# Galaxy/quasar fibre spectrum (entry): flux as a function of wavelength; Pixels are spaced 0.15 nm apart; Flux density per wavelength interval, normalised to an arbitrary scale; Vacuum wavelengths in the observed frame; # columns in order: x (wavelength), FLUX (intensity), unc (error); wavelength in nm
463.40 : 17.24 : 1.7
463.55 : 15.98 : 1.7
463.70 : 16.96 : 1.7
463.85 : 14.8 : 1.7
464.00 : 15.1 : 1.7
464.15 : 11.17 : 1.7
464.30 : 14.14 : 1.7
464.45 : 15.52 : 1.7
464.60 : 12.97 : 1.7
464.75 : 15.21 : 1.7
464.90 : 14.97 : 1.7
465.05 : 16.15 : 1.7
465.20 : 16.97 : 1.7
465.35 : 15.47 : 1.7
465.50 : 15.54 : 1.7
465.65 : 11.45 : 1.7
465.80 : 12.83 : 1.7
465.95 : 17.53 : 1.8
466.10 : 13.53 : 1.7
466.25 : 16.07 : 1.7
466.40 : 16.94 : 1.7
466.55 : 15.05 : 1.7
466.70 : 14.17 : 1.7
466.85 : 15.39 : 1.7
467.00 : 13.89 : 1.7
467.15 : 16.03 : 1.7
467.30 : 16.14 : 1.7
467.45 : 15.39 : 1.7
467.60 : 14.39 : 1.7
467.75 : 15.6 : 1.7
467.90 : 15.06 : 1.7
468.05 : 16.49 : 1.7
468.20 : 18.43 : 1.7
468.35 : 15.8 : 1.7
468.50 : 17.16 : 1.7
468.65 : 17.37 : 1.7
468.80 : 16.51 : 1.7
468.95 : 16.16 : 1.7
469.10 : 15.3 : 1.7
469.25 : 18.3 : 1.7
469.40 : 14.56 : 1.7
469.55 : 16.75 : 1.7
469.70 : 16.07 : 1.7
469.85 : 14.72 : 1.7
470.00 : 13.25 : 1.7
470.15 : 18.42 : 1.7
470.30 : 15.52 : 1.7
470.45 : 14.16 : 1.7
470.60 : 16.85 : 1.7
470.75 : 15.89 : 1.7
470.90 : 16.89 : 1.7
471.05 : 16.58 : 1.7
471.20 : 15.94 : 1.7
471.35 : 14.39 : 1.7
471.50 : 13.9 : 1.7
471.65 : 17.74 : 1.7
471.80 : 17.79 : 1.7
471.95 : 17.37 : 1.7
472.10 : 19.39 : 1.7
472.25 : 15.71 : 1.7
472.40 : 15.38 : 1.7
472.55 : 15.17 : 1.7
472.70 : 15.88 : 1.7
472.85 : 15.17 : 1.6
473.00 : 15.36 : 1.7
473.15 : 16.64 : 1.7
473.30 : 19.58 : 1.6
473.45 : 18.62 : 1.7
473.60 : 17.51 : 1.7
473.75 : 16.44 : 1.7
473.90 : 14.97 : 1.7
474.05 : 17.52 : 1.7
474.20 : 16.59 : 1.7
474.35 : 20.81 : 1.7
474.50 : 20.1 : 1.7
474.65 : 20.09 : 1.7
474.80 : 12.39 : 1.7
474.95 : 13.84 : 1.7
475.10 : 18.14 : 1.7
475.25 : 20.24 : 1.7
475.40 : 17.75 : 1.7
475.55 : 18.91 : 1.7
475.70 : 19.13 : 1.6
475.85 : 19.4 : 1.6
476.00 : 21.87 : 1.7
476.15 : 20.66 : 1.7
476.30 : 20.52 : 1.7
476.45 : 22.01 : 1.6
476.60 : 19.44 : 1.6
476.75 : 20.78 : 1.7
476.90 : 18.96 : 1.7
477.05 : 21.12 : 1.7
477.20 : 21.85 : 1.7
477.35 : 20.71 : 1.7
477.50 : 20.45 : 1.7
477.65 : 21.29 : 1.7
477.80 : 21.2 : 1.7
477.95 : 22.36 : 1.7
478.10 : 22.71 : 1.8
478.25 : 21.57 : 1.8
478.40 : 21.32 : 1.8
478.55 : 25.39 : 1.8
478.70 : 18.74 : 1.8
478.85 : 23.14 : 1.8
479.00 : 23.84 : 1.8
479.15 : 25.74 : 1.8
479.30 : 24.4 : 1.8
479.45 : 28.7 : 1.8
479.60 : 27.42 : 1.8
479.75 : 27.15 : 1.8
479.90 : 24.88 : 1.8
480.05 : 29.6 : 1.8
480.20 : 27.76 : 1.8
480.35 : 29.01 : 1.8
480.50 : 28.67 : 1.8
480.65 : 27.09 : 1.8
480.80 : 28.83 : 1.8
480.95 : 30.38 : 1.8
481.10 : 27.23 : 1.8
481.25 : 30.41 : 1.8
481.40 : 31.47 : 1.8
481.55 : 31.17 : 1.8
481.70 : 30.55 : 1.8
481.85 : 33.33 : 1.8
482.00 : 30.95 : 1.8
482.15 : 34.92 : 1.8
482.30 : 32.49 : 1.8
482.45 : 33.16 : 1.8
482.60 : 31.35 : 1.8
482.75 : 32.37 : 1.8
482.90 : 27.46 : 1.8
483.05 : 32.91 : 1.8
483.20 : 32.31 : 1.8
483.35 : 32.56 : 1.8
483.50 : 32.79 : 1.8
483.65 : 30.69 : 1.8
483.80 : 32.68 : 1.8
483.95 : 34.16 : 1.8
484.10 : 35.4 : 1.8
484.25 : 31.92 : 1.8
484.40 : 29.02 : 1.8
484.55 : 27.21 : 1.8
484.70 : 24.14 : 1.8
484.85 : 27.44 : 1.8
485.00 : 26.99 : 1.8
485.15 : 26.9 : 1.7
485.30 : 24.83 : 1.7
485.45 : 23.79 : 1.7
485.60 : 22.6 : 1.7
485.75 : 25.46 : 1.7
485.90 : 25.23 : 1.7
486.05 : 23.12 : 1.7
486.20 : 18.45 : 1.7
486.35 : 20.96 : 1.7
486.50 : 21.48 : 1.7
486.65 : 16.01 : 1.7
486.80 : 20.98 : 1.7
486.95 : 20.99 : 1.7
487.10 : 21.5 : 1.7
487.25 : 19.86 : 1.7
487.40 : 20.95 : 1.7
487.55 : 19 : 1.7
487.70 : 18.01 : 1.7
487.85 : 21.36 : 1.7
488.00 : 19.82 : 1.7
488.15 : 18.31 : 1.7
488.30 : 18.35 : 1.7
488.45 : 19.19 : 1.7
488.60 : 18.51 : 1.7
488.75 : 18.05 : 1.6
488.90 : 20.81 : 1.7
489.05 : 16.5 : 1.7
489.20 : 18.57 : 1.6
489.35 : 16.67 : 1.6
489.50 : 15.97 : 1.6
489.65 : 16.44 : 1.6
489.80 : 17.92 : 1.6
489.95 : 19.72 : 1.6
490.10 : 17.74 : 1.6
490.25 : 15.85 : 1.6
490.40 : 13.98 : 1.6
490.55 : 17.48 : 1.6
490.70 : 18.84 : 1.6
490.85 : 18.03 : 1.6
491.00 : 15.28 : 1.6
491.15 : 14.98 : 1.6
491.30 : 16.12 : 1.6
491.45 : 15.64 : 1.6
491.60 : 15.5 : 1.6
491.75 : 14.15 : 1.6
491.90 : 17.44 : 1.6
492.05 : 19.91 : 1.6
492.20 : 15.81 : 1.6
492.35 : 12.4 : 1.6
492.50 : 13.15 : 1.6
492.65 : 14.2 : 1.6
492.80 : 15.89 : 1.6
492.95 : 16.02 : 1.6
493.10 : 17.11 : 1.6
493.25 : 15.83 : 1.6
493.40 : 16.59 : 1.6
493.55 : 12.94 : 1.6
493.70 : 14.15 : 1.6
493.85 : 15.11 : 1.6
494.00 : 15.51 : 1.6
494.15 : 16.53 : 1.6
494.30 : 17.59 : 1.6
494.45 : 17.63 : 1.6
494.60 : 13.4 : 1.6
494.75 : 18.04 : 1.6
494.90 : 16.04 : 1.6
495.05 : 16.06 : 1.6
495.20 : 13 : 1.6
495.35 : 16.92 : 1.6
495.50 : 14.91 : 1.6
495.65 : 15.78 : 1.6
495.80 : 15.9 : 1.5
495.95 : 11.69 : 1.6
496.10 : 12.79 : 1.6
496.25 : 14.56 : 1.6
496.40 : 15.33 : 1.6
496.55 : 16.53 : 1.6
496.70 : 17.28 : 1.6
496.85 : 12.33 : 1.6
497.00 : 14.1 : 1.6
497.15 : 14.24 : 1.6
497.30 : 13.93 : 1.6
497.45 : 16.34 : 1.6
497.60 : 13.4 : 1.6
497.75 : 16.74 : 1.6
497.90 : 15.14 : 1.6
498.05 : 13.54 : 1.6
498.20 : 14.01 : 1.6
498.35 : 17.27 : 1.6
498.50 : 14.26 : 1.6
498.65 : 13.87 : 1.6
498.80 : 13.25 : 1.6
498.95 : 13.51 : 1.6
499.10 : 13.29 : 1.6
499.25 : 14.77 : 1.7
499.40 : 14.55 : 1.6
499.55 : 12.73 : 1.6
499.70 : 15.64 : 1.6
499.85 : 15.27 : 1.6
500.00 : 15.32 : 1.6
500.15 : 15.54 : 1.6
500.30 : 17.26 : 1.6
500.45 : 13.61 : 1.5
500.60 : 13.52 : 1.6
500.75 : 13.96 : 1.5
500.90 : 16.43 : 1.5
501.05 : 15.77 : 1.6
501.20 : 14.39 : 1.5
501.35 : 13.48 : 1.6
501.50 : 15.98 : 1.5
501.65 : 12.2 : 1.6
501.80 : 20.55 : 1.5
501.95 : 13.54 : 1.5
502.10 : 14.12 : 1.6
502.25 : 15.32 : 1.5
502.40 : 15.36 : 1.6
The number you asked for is 1.79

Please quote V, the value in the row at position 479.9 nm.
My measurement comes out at 24.88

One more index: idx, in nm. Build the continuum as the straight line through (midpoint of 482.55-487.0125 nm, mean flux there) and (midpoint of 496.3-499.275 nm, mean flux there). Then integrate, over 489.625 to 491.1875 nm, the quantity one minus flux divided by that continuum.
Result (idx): 0.34 nm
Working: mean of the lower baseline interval 27.1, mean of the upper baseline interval 14.7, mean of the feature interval 17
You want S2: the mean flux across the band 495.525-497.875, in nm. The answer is 14.7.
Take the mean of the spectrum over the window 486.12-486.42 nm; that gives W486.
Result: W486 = 19.7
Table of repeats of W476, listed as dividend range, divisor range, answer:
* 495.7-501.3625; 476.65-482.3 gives 0.61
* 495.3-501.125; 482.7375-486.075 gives 0.54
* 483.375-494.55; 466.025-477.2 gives 1.26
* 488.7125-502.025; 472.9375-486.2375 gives 0.67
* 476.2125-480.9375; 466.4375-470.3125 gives 1.57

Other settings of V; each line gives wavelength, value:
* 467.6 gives 14.39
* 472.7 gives 15.88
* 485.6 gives 22.6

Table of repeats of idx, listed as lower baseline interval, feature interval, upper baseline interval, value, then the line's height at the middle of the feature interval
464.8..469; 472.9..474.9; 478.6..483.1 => 0.44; 22.2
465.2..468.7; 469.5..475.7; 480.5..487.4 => 0.90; 19.6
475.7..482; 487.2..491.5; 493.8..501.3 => 0.31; 19.2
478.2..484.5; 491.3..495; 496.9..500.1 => 0.65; 19.1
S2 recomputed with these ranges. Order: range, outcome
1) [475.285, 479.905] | 22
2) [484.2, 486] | 26.2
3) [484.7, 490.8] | 20.2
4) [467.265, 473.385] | 16.2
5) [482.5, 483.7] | 31.6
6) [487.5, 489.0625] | 19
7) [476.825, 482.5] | 26.3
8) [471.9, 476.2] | 17.6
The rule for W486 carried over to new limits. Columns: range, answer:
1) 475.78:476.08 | 20.7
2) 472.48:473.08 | 15.4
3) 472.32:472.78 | 15.5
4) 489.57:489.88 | 17.2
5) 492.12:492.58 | 13.9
